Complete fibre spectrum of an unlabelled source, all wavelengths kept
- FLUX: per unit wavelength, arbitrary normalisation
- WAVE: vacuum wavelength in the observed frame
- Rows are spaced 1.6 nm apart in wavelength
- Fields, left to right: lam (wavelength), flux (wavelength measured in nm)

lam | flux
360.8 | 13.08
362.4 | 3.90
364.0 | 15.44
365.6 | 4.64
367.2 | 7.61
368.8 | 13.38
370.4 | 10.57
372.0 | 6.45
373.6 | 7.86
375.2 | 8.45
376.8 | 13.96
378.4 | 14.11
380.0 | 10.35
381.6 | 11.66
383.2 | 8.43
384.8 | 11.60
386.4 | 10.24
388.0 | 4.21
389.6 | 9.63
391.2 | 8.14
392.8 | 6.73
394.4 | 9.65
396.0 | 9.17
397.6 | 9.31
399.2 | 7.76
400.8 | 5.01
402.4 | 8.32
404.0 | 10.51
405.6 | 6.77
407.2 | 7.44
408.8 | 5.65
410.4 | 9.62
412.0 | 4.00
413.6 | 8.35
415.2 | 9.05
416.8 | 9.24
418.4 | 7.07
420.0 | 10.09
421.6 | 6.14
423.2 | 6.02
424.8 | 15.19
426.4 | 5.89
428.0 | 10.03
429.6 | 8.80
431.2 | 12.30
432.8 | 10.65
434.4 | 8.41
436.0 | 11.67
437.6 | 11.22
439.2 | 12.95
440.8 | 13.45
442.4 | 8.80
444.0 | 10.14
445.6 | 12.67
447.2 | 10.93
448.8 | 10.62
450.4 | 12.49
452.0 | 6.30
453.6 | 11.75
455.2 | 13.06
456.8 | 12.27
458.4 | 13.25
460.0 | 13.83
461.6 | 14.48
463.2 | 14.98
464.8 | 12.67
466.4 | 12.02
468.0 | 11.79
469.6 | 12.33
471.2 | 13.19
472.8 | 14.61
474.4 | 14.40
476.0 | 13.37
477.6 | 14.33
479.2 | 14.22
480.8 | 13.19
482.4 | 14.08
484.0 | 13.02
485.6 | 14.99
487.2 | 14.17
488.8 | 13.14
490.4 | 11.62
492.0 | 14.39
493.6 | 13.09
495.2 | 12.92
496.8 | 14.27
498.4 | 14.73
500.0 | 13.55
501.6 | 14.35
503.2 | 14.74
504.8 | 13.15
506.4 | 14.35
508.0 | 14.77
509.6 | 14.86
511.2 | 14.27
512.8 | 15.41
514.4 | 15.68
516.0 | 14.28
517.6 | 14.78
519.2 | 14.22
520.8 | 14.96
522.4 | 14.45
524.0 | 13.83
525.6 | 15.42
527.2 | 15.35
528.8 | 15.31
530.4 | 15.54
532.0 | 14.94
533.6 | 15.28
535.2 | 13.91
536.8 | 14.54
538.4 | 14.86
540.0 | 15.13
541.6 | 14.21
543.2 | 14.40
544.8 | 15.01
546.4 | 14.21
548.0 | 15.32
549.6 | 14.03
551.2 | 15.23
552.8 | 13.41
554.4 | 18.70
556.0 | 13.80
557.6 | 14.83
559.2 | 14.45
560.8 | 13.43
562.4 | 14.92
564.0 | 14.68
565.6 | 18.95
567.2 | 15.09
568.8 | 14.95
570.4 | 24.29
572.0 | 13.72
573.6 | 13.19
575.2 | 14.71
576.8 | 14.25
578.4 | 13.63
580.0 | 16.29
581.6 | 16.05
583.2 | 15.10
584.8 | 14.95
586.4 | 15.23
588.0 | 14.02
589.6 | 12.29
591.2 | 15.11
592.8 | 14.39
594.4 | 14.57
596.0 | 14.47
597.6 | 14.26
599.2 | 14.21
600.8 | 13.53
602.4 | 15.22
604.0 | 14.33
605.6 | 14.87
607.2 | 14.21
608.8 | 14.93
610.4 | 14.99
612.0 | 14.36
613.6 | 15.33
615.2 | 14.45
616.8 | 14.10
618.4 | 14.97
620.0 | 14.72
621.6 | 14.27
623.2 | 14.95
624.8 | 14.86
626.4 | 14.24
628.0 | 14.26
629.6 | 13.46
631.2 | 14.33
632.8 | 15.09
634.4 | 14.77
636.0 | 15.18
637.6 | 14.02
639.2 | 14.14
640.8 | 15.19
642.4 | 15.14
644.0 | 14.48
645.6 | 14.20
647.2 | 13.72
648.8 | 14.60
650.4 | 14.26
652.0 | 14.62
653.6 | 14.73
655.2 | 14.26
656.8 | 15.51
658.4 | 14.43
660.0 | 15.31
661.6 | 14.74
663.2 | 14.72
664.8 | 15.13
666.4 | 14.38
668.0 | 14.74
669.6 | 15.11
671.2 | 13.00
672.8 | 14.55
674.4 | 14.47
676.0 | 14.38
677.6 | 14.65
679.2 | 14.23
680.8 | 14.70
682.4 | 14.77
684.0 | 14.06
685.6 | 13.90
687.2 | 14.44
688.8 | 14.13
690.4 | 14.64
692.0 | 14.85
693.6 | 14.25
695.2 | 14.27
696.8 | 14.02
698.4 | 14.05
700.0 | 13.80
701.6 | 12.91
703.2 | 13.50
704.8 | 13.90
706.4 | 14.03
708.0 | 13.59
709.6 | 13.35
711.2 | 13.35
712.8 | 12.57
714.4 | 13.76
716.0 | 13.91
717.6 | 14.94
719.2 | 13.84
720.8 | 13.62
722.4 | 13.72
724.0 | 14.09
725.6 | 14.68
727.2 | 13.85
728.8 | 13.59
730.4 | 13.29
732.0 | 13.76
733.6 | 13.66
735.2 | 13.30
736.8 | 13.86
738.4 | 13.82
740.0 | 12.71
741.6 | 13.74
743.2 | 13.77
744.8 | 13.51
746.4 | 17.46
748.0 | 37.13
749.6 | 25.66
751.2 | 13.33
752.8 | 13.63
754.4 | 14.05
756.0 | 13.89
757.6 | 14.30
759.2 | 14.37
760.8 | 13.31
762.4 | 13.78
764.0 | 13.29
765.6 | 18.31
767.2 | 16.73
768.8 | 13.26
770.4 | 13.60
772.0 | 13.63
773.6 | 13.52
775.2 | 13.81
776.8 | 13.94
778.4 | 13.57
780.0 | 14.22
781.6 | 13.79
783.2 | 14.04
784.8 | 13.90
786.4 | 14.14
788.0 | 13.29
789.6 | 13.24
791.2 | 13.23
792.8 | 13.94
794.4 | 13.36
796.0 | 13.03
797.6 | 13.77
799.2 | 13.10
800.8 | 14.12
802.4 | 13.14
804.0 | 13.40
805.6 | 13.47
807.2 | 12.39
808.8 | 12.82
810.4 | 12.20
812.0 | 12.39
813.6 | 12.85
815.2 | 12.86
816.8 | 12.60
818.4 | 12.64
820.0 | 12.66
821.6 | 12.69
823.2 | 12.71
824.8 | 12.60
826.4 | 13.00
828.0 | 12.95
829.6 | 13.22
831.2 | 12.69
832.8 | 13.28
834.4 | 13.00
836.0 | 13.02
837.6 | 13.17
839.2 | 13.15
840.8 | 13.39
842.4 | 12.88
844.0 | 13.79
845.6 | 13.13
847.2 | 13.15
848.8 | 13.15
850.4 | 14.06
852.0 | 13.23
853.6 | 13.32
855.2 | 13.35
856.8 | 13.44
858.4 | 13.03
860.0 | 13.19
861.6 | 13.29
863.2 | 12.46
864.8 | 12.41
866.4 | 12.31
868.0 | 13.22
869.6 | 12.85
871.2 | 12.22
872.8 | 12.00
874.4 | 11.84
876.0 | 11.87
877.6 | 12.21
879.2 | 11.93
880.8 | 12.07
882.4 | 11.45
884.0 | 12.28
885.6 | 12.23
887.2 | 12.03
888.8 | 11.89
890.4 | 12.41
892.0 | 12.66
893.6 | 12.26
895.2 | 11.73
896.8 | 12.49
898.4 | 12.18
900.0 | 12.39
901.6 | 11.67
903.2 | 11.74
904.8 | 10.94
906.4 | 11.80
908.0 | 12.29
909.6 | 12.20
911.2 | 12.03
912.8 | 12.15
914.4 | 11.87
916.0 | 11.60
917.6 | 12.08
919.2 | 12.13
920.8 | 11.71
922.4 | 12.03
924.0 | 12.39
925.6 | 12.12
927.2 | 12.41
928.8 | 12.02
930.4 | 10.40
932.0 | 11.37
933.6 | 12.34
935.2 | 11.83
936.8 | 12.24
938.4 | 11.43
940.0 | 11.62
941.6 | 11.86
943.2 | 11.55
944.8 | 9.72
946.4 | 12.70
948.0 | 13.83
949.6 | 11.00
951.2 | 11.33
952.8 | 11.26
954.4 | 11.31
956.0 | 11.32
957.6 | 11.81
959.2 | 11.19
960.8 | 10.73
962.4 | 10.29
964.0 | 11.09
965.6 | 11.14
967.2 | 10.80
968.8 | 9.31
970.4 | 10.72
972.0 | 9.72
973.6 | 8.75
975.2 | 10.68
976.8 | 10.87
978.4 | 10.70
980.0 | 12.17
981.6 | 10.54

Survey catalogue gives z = 0.14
